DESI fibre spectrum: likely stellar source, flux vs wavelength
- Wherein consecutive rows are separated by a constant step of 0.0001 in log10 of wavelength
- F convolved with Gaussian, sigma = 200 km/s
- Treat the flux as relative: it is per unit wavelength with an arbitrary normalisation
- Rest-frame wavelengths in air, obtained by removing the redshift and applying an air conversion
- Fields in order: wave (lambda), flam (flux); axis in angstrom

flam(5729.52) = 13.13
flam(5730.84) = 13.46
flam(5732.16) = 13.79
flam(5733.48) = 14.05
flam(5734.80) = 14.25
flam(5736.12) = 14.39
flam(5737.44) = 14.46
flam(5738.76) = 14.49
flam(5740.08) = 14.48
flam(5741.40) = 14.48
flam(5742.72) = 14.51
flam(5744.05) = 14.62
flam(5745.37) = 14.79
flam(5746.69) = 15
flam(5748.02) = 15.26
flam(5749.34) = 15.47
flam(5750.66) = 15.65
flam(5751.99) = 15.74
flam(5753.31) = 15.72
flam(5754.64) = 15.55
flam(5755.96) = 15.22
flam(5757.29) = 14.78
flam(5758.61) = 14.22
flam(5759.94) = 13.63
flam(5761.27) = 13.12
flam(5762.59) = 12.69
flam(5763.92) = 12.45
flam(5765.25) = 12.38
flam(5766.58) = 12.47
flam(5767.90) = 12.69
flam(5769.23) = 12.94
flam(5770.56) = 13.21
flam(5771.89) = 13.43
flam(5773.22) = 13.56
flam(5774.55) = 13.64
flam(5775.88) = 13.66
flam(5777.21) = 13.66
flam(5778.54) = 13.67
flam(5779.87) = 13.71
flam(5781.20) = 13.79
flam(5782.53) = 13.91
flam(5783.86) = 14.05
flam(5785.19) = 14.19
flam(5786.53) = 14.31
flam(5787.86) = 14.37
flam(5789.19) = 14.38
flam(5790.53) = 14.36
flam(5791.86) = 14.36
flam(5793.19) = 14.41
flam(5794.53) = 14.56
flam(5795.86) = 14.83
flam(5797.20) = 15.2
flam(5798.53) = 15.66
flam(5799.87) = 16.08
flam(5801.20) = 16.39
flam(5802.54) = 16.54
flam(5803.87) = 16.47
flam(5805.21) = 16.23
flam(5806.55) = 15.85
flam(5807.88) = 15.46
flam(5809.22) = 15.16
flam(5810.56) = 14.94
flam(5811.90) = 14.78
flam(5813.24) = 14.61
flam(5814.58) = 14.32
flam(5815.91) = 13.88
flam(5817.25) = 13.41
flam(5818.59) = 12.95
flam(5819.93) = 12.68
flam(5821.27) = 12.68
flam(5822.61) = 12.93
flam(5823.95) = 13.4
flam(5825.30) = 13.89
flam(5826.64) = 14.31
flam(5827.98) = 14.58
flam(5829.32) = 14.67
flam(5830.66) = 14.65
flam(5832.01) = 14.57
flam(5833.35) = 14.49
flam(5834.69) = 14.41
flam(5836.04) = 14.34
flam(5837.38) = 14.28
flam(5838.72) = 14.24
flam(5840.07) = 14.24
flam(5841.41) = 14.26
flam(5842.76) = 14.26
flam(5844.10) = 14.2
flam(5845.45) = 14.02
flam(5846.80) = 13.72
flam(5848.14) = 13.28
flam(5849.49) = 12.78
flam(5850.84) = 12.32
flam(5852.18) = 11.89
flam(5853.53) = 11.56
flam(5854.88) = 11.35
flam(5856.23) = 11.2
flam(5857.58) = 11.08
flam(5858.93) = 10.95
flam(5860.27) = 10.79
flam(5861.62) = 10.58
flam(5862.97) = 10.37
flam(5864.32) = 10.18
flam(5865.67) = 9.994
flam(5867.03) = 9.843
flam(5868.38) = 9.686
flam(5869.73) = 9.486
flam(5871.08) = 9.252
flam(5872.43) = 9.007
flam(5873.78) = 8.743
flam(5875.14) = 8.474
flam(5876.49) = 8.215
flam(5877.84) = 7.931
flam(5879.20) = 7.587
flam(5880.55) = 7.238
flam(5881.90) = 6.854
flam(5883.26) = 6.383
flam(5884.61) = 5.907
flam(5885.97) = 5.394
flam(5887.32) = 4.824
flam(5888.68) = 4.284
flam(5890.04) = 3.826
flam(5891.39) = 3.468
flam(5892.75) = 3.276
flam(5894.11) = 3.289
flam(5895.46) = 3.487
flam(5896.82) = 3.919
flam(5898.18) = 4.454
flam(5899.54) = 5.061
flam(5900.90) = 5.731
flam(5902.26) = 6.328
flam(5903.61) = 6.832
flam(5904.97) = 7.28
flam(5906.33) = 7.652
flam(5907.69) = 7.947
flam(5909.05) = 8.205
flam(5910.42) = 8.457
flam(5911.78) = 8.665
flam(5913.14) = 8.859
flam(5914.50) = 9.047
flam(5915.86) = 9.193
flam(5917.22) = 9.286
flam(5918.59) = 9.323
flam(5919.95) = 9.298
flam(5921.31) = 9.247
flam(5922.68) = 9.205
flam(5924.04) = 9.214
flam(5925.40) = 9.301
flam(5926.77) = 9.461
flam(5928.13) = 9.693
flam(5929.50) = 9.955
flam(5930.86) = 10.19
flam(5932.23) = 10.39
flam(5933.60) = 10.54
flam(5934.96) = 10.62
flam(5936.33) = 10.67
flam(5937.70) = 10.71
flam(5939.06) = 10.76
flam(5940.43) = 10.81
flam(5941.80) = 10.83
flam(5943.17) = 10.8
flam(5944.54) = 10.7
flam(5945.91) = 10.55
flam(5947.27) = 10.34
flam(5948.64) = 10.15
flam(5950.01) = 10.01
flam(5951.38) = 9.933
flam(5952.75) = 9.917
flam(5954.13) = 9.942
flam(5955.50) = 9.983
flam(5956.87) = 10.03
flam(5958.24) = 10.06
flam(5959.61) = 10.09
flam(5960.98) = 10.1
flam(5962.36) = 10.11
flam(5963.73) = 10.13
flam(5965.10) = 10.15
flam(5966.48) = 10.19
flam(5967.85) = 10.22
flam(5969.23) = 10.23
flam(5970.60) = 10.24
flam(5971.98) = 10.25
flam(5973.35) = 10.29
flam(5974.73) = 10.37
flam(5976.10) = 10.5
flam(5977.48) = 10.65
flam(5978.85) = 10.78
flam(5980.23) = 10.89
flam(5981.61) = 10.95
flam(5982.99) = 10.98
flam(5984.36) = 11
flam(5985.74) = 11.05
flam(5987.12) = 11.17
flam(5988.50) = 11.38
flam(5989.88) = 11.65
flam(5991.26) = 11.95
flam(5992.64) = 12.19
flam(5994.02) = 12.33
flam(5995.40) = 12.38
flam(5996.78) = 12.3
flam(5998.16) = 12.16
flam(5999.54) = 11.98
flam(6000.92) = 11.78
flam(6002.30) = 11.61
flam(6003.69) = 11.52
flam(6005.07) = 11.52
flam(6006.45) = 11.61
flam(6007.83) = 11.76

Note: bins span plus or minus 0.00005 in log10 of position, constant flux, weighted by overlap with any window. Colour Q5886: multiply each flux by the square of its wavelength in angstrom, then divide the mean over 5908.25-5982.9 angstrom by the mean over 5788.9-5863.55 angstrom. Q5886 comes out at 0.75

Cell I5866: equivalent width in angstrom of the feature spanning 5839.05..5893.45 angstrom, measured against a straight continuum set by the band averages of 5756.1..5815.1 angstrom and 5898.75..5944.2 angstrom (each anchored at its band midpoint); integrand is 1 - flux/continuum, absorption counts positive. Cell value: 8.6 angstrom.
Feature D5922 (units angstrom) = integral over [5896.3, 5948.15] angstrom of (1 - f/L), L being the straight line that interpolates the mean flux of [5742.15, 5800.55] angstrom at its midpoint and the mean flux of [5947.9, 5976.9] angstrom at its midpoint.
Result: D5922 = 9.4 angstrom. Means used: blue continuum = 14.2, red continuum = 10.1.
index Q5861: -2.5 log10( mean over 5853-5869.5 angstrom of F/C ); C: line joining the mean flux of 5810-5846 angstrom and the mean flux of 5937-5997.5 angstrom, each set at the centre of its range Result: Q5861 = 0.24 mag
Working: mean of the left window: 14.1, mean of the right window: 10.7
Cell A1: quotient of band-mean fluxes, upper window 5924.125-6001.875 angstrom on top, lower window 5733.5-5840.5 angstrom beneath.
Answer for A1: 0.7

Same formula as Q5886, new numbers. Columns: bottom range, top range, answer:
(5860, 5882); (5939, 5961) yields 1.16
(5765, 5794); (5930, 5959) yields 0.80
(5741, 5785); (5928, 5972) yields 0.78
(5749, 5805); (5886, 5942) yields 0.57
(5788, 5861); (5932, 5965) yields 0.77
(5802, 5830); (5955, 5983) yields 0.75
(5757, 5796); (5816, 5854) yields 1.02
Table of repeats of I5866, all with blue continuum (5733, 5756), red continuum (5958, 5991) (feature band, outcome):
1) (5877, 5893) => 8.62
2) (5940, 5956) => 1.09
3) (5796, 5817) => -2.51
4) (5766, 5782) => 1.08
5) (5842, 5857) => 0.18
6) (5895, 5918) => 9.14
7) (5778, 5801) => -0.75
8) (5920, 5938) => 2.41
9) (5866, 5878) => 3.34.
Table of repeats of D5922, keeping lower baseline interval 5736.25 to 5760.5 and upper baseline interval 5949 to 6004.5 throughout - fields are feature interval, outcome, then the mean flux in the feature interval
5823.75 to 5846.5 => -1.6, 14.3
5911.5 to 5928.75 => 3.8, 9.23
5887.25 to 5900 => 8.7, 3.93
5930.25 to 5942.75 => 1.0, 10.6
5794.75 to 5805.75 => -1.5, 15.9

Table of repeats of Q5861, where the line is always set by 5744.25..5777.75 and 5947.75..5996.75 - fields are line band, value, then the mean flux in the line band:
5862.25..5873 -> 0.26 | 9.74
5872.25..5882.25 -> 0.46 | 8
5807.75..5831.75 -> -0.08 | 14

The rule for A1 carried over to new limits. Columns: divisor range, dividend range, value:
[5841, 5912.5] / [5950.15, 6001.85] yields 1.26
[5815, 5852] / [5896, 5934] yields 0.60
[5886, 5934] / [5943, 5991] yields 1.42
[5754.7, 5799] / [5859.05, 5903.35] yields 0.51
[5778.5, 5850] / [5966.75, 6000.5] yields 0.77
